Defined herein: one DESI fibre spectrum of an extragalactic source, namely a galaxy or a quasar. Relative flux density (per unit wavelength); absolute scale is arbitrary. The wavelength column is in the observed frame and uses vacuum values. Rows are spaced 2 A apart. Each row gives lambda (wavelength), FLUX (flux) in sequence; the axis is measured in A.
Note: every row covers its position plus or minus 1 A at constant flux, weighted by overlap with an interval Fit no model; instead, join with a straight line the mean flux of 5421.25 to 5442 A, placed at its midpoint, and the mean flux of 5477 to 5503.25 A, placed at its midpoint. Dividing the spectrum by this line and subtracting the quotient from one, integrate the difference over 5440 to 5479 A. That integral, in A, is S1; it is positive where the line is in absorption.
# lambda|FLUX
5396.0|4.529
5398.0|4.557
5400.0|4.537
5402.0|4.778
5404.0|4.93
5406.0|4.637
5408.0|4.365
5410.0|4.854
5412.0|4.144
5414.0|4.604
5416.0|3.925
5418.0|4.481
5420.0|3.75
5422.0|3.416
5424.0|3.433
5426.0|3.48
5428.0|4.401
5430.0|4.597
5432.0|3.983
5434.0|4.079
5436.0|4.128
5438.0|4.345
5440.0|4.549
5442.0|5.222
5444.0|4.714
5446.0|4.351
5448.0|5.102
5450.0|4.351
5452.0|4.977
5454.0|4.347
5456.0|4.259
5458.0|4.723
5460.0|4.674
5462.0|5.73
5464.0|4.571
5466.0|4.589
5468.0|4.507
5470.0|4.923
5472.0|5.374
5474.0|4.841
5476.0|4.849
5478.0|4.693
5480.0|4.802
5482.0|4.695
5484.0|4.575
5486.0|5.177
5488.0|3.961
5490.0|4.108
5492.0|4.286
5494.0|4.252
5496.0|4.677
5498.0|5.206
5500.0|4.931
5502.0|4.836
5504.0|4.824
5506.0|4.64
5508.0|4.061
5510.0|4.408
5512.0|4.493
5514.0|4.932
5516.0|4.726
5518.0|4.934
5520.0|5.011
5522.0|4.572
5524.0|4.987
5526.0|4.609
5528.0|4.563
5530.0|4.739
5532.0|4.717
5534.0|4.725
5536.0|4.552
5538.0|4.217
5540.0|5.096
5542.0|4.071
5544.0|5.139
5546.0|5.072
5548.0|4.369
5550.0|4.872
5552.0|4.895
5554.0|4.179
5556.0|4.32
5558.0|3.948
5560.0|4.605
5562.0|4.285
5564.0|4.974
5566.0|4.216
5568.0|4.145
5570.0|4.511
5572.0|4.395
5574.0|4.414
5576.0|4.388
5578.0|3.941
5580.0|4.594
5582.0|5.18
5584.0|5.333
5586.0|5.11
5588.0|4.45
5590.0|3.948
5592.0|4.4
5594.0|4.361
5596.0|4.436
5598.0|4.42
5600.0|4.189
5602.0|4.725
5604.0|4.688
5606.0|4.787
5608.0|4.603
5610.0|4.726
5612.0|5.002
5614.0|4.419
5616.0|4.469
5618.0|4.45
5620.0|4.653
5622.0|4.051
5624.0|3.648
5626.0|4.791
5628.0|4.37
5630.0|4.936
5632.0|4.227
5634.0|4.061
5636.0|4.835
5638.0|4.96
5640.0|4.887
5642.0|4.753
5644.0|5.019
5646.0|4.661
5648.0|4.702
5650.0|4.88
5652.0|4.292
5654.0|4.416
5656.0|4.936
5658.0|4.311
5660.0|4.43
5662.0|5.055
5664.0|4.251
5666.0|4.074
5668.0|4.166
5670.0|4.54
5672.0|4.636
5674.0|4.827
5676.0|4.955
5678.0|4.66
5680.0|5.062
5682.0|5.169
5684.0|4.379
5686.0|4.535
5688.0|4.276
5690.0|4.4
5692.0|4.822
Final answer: -3.7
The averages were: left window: 4.11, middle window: 4.77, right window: 4.63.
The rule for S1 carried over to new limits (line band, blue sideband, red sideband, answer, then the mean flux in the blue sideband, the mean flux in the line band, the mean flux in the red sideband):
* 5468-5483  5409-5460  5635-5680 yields -1.58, 4.34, 4.86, 4.66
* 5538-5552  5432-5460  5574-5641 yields -0.61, 4.53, 4.74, 4.54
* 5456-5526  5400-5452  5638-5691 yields -4.42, 4.36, 4.71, 4.63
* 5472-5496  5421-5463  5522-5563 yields -0.59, 4.42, 4.61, 4.6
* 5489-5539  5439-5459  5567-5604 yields -0.61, 4.66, 4.64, 4.5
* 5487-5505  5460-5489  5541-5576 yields 0.60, 4.8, 4.56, 4.49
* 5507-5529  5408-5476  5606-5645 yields -0.72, 4.47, 4.66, 4.58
